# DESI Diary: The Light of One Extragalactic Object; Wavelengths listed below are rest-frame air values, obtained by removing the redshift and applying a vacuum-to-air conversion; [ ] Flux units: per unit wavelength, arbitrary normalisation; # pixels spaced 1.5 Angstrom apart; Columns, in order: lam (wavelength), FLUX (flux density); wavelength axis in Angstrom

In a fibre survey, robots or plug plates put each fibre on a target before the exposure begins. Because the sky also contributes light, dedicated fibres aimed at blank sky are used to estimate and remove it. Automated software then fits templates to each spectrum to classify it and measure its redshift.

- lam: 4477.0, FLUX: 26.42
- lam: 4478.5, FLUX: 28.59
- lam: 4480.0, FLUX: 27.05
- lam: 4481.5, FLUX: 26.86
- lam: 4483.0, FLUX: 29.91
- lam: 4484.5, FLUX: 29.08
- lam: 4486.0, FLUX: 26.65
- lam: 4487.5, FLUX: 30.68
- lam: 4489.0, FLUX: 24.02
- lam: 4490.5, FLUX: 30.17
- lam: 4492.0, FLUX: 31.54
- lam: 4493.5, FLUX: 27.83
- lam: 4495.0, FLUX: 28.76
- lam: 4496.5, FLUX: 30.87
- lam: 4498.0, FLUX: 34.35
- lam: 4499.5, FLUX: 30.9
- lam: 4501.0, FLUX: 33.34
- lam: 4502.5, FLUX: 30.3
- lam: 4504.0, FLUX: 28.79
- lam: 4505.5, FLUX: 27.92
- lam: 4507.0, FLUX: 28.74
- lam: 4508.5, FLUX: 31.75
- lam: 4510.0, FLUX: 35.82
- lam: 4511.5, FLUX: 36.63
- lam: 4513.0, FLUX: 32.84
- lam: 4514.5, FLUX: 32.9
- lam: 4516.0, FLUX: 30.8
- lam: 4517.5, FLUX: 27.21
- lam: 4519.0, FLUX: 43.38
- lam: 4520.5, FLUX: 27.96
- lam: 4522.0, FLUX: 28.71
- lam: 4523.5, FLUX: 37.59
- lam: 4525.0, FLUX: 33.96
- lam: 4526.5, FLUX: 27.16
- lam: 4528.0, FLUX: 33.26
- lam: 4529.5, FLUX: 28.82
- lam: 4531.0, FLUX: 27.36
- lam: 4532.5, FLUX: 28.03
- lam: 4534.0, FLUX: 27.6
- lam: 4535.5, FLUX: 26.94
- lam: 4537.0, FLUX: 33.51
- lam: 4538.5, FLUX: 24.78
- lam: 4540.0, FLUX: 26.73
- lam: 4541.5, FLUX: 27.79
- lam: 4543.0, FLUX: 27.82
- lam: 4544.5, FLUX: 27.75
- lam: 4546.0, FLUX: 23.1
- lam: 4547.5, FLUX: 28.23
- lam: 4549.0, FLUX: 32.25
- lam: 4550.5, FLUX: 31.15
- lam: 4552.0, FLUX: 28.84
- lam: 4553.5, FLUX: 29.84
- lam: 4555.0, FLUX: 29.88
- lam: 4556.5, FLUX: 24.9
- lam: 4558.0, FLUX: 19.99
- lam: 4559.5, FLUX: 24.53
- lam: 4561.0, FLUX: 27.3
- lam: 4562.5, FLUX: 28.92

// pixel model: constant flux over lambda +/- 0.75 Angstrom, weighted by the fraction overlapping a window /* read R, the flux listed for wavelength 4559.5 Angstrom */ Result 24.53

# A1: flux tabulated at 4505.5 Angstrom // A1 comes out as 27.92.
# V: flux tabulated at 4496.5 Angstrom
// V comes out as 30.87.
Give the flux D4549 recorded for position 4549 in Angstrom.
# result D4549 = 32.25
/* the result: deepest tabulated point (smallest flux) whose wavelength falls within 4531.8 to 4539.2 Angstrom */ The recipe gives 24.78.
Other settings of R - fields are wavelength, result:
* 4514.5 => 32.9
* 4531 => 27.36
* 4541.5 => 27.79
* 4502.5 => 30.3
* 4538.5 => 24.78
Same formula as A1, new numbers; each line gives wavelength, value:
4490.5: 30.17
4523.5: 37.59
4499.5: 30.9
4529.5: 28.82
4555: 29.88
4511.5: 36.63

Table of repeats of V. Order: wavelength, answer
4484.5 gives 29.08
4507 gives 28.74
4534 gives 27.6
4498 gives 34.35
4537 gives 33.51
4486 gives 26.65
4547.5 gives 28.23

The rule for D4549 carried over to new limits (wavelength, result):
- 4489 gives 24.02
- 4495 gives 28.76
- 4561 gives 27.3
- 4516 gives 30.8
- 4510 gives 35.82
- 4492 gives 31.54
